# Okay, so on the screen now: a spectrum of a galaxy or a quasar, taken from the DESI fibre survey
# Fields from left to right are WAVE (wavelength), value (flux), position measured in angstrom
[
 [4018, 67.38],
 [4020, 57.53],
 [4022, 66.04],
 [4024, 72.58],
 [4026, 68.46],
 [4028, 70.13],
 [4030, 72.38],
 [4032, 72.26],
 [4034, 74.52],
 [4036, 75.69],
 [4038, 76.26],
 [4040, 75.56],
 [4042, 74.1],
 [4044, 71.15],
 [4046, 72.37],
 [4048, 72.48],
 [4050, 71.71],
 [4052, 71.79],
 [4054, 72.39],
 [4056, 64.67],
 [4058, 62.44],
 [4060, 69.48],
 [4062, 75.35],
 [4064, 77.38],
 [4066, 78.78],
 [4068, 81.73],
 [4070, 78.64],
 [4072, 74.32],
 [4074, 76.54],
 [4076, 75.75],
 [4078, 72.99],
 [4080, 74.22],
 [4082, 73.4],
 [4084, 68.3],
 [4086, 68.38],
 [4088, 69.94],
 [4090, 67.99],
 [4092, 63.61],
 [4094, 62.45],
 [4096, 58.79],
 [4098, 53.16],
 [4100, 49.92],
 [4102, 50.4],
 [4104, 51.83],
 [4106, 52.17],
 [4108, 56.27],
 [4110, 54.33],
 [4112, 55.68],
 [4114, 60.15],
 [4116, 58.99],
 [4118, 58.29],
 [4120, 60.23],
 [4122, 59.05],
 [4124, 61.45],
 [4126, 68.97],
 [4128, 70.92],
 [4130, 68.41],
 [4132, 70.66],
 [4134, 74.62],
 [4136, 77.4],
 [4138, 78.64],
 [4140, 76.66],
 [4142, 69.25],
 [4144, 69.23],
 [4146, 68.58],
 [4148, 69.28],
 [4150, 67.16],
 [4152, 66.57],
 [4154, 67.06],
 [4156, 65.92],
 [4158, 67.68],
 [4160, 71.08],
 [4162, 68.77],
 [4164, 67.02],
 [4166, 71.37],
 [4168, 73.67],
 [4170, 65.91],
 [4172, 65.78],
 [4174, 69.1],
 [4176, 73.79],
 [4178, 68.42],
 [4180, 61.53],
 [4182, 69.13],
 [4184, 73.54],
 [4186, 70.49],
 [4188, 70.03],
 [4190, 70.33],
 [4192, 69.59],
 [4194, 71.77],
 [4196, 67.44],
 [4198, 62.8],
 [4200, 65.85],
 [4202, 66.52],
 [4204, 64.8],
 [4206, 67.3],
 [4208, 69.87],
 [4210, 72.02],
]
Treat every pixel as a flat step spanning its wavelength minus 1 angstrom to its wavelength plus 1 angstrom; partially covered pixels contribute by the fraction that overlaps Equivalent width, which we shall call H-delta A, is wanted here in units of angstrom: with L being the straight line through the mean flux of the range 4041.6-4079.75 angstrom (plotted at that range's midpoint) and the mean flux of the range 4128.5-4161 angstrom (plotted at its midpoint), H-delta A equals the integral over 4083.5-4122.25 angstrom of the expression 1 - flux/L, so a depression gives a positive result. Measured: 7.0 angstrom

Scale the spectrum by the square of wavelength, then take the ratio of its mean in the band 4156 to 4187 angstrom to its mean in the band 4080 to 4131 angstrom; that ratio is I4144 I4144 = 1.2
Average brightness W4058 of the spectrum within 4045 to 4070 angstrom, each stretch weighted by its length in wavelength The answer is 72.8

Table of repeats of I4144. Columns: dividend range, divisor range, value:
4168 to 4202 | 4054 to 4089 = 0.99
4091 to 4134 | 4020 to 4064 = 0.87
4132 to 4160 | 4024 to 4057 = 1.03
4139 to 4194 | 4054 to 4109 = 1.08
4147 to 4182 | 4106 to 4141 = 1.07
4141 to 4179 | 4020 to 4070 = 1.00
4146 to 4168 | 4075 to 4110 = 1.13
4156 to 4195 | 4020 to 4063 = 1.04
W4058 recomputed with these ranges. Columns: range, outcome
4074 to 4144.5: 64.8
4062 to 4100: 70.5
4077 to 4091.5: 70.5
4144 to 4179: 68.7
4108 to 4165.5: 66.7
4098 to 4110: 52.4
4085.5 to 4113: 58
